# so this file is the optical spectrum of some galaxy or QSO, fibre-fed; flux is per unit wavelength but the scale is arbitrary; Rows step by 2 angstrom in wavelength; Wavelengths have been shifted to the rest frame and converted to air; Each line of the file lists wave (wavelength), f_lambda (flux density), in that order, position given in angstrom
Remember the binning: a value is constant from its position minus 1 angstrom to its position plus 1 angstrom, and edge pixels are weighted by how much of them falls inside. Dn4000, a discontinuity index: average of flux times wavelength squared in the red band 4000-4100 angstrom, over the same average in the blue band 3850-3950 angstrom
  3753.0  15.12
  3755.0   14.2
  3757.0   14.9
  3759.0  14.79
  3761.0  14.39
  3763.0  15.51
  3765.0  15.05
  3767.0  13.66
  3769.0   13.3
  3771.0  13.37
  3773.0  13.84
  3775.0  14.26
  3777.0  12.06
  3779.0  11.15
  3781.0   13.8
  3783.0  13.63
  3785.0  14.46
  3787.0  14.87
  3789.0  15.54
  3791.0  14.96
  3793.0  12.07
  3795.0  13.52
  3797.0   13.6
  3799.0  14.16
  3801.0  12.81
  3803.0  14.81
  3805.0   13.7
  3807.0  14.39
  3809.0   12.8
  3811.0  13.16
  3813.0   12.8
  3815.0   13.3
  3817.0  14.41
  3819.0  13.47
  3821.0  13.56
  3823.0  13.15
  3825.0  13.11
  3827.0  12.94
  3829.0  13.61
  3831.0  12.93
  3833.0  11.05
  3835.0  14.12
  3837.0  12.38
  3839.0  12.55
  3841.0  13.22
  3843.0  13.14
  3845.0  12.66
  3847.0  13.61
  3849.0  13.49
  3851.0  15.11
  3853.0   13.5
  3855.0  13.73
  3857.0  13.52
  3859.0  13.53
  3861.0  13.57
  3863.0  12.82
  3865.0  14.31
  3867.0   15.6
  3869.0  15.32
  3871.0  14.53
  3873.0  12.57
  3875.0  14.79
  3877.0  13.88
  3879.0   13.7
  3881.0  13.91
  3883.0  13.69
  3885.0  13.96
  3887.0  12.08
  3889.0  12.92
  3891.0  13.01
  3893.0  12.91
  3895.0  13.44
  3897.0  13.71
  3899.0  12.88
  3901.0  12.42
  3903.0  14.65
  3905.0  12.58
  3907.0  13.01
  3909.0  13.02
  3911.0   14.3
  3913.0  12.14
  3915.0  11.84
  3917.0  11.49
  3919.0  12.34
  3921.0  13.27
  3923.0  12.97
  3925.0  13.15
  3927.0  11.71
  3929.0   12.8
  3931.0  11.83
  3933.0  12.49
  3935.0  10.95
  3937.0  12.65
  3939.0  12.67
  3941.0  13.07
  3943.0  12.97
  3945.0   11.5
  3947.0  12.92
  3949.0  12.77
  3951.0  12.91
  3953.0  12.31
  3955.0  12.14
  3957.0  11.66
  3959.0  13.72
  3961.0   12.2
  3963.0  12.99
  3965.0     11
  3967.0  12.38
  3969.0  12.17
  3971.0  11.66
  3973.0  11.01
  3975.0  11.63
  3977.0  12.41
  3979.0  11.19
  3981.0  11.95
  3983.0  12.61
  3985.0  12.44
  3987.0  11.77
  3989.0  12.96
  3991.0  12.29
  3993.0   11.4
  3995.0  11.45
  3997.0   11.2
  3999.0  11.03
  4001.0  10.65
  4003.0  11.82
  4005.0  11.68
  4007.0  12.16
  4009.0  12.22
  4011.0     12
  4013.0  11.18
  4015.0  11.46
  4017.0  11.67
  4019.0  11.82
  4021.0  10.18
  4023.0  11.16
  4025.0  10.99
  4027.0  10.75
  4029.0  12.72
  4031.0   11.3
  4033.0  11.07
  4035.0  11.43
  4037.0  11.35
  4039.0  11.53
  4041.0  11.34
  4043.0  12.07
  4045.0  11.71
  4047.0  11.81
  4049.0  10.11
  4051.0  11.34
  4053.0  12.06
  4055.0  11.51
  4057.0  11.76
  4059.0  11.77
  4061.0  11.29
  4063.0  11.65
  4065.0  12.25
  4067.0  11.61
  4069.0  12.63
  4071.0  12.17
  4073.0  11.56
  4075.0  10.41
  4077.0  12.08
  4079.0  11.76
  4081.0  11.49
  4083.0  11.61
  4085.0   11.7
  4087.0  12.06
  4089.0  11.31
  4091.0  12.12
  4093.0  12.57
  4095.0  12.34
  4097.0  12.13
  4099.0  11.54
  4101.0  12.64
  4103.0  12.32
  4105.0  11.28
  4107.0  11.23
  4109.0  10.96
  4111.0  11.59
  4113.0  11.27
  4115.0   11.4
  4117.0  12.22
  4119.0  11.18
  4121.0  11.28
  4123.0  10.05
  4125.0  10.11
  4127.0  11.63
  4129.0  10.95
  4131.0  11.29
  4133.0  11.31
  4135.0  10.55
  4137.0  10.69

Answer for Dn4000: 0.95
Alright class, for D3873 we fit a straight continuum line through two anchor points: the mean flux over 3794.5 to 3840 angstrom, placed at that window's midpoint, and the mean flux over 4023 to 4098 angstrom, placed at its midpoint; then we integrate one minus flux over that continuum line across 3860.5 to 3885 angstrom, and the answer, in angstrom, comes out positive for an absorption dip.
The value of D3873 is -2.1 angstrom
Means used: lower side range 13.3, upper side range 11.7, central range 14.1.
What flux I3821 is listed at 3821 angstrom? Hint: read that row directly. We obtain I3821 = 13.56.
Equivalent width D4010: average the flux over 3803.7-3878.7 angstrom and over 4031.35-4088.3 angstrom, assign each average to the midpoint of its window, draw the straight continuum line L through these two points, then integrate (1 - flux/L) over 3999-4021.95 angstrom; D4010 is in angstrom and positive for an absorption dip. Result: 1.01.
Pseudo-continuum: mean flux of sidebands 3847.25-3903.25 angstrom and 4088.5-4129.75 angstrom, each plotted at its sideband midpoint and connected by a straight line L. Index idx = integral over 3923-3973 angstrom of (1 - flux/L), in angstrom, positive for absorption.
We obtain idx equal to 2.6 angstrom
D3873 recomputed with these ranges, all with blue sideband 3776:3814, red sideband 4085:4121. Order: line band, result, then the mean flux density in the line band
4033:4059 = 1.3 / 11.5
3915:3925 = 0.3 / 12.5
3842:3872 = -1.5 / 13.9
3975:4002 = 1.4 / 11.8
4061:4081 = 0.3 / 11.8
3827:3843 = 0.6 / 12.9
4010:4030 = 1.4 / 11.4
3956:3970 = 0.3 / 12.3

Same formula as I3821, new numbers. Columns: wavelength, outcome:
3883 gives 13.69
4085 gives 11.7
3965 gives 11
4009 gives 12.22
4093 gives 12.57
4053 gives 12.06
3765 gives 15.05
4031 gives 11.3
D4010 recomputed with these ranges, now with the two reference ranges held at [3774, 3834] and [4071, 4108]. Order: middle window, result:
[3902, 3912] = -0.50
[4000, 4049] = 2.83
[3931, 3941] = 0.36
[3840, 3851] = -0.14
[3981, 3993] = 0.10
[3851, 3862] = -0.46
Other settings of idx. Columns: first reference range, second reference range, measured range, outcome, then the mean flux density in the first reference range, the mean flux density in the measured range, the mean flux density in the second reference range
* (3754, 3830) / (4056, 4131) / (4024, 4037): 0.7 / 13.8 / 11.4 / 11.6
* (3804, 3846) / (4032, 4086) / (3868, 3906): -2.3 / 13.2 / 13.5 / 11.6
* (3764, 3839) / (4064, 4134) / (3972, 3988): 0.6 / 13.5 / 11.9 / 11.6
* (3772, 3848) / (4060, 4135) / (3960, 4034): 3.2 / 13.4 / 11.7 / 11.6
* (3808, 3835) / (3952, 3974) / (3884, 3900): -0.6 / 13.1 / 13.1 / 12.1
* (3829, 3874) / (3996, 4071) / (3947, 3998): 0.4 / 13.5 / 12.1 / 11.5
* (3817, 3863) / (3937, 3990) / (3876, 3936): -0.7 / 13.3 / 12.9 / 12.3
